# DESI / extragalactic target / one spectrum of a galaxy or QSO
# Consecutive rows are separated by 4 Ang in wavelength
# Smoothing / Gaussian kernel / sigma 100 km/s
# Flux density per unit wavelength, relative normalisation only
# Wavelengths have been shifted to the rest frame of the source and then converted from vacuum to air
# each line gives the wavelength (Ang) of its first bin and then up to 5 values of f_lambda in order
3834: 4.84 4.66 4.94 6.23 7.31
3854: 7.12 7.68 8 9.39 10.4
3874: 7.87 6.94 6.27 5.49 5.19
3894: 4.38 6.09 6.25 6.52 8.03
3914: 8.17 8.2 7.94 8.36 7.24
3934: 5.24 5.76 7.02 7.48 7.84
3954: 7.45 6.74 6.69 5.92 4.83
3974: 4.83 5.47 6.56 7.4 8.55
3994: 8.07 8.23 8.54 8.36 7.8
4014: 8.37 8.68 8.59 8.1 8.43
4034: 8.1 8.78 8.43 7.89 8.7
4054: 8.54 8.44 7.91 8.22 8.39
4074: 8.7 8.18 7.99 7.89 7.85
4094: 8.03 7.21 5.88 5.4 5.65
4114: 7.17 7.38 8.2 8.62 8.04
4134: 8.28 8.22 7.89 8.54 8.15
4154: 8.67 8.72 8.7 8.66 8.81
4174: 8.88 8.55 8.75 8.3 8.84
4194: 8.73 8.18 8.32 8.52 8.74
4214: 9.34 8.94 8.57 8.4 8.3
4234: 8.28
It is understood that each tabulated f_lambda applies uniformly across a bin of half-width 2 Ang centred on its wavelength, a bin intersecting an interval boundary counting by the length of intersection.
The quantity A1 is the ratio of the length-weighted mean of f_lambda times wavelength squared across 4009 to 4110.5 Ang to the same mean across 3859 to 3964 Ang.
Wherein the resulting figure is 1.20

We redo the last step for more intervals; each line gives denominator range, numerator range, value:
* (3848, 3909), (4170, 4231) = 1.45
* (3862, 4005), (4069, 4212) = 1.27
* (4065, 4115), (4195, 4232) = 1.23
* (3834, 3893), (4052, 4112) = 1.24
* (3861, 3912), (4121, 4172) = 1.38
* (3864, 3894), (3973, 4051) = 1.19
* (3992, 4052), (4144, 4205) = 1.11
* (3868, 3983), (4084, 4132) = 1.18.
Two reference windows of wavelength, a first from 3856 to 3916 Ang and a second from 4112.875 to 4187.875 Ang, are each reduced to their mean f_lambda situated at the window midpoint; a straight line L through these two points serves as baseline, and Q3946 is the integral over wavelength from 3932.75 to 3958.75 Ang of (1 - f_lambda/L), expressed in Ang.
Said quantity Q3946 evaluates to 2.0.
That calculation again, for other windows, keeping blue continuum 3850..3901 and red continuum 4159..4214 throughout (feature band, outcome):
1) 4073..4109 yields 3.4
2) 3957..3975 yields 4.1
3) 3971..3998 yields 2.8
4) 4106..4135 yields 3.0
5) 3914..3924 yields -1.1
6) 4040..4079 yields -1.7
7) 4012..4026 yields -1.2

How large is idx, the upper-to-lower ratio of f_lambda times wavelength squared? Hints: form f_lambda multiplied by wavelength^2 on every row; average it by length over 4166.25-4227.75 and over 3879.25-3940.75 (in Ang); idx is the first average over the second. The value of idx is 1.51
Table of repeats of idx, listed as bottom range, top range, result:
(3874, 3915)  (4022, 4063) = 1.41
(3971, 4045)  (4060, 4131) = 1.01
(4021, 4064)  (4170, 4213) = 1.11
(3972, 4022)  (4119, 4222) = 1.22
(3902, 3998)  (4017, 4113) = 1.20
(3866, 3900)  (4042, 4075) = 1.35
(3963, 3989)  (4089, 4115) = 1.19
